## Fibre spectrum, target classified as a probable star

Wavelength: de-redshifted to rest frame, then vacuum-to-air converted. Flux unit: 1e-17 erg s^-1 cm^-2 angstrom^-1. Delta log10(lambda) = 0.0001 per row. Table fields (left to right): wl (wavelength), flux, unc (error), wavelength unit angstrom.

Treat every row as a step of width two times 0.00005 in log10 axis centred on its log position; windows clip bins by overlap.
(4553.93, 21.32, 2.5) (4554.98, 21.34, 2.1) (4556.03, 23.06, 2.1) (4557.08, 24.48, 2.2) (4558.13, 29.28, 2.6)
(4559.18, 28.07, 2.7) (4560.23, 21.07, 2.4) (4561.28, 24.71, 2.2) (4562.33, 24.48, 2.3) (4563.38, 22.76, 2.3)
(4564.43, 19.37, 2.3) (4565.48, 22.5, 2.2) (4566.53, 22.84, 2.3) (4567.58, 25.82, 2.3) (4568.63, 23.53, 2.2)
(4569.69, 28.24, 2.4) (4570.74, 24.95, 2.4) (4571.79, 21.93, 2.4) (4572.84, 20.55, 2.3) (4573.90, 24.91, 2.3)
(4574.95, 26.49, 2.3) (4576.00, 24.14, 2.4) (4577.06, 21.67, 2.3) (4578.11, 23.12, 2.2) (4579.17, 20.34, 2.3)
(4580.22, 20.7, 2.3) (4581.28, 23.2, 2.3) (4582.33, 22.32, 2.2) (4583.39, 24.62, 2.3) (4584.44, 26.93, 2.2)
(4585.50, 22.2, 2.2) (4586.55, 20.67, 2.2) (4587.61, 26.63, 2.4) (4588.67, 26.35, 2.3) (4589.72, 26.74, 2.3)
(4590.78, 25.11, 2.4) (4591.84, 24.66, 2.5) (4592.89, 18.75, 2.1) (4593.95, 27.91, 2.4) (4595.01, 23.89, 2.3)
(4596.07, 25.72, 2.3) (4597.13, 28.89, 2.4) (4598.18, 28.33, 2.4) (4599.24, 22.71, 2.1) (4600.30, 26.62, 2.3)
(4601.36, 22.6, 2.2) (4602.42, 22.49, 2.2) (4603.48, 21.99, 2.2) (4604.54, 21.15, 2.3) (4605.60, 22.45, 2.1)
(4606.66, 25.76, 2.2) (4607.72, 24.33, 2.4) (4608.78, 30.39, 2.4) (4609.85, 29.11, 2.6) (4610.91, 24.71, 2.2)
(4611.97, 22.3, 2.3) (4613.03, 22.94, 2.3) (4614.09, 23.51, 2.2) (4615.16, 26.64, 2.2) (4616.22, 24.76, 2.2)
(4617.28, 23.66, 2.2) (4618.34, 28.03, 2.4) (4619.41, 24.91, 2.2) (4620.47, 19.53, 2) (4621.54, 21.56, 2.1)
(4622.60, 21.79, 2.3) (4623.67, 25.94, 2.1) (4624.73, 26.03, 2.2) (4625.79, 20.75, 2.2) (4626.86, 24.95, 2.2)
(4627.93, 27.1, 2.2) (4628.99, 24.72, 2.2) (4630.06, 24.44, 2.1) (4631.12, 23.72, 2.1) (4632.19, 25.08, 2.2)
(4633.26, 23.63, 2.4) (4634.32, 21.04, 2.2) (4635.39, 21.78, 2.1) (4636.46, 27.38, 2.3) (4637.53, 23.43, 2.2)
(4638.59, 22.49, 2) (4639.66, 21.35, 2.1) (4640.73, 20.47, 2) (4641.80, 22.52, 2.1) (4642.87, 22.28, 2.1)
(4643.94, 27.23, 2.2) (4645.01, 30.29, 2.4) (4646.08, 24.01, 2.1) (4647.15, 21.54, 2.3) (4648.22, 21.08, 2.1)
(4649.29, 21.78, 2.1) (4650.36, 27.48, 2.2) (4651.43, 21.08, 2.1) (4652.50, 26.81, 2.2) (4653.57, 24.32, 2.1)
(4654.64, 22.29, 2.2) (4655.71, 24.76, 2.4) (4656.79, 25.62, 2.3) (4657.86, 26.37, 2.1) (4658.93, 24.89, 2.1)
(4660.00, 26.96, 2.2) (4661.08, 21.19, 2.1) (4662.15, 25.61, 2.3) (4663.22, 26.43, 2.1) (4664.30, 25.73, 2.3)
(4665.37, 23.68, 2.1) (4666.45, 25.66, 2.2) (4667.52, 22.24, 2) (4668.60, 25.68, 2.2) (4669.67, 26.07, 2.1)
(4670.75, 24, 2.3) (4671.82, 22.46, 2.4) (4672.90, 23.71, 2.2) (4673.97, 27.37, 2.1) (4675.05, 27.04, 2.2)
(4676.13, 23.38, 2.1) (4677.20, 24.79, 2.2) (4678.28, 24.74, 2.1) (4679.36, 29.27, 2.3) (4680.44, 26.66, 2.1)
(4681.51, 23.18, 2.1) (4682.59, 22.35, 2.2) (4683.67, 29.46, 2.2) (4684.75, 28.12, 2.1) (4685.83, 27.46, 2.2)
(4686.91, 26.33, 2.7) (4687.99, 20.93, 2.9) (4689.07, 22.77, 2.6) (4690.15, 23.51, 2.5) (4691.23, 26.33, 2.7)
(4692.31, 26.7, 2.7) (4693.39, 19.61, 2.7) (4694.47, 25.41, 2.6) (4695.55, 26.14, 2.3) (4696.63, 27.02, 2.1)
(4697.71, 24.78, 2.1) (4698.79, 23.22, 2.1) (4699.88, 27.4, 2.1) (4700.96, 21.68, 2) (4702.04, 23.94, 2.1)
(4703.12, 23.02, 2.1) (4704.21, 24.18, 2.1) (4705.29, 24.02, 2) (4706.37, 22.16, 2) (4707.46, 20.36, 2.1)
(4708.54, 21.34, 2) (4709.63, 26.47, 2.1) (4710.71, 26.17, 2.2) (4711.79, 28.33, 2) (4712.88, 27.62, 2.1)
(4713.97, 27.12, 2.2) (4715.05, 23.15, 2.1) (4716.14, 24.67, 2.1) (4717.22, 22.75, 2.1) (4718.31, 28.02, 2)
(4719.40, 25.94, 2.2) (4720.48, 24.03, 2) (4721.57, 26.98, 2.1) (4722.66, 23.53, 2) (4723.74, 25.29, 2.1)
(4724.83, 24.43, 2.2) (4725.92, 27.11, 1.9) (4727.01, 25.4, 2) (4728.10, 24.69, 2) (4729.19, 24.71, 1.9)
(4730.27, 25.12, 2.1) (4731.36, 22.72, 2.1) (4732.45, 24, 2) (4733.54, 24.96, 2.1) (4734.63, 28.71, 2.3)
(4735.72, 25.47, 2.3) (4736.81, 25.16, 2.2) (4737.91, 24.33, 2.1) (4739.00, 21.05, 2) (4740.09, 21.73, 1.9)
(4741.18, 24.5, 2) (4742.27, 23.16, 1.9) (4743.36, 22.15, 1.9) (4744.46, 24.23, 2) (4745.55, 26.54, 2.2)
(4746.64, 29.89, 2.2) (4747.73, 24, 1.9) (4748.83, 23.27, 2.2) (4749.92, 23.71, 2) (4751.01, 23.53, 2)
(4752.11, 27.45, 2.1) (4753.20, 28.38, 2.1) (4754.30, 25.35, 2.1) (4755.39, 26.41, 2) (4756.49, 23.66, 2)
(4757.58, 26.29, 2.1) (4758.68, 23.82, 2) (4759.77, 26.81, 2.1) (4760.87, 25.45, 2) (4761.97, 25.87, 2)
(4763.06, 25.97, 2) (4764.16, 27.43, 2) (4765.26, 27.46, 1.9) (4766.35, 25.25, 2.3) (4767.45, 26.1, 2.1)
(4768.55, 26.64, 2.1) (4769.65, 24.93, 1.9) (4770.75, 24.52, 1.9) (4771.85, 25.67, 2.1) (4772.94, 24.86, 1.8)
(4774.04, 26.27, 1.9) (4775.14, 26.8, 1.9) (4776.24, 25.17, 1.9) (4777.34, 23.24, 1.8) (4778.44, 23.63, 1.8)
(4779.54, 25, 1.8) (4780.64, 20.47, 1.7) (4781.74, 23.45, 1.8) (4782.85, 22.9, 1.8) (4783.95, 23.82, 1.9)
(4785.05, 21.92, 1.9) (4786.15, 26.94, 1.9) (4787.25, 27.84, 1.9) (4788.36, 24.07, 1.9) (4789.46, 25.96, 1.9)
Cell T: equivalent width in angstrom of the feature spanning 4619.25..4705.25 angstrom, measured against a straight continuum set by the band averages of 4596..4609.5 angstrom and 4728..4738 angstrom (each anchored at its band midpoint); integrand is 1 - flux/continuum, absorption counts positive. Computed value 1.9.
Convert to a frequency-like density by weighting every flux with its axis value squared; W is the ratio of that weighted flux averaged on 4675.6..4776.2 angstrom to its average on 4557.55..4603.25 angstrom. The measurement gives 1.1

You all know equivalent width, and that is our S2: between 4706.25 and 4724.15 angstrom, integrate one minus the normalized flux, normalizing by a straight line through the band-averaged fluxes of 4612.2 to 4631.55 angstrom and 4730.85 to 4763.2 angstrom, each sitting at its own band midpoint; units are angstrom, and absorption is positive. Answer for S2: -0.2 angstrom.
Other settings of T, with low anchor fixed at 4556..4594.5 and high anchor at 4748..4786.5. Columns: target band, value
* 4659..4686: -0.9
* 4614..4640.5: 0.4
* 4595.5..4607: -0.2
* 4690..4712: 0.3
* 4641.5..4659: 0.0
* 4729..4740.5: 0.2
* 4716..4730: -0.2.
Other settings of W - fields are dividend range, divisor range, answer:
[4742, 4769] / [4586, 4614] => 1.11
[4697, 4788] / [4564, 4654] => 1.10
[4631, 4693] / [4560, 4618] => 1.05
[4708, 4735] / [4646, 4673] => 1.07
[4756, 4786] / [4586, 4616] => 1.08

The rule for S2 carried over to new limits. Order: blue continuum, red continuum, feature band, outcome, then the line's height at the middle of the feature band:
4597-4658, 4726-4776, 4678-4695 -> -0.3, 24.7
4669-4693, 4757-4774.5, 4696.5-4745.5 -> 1.8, 25.5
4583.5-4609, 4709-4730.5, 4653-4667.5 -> 0.2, 25.1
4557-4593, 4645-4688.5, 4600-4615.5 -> -0.1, 24.2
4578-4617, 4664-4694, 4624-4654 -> 0.9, 24.7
